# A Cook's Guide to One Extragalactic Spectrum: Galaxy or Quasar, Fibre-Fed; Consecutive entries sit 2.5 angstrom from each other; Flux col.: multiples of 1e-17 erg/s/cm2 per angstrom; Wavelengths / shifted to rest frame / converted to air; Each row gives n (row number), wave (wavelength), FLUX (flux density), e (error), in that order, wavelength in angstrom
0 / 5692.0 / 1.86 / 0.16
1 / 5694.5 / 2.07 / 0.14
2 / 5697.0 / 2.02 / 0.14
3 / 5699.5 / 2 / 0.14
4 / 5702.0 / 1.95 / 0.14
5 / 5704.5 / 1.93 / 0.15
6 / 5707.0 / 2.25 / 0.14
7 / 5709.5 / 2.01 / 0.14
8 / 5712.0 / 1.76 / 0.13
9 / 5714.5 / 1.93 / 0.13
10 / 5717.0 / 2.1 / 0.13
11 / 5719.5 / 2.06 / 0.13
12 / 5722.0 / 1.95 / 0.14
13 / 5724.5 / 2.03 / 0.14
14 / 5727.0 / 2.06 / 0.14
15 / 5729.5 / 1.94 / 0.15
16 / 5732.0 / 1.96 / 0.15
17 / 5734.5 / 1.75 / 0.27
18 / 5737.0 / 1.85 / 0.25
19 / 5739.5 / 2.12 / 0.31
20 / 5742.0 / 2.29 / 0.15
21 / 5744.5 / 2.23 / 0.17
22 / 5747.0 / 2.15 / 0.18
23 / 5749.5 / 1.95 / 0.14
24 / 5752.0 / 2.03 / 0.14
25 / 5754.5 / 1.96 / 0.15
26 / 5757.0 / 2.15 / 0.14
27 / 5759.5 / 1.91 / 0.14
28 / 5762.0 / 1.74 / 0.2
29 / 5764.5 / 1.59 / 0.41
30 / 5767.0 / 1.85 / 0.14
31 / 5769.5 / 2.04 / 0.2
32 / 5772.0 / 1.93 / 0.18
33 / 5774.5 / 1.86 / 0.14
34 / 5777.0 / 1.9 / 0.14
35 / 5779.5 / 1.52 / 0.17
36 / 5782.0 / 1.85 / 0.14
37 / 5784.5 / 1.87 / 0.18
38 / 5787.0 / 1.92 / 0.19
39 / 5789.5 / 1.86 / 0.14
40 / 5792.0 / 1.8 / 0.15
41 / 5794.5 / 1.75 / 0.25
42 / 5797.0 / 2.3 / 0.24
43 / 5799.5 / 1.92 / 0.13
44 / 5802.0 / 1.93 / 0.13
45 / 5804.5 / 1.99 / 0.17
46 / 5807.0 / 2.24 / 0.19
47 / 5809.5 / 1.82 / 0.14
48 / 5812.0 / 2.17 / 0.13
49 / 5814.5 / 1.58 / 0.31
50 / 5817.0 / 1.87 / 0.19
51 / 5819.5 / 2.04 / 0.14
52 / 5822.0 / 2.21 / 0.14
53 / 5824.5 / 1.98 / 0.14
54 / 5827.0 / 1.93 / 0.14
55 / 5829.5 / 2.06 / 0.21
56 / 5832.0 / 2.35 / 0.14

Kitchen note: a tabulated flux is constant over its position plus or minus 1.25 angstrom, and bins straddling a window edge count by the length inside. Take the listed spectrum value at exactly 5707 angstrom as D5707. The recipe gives 2.25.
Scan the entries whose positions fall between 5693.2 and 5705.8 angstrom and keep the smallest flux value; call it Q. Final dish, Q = 1.93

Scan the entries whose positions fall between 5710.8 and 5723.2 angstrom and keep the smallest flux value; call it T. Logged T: 1.76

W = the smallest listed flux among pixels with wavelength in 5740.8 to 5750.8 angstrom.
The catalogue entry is 1.95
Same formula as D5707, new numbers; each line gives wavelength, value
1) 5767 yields 1.85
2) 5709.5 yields 2.01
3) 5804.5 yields 1.99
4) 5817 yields 1.87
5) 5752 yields 2.03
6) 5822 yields 2.21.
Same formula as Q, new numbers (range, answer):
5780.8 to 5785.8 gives 1.85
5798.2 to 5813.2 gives 1.82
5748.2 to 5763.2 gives 1.74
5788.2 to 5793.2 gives 1.8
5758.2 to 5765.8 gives 1.59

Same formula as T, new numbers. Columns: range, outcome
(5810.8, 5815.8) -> 1.58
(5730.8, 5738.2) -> 1.75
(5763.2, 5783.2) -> 1.52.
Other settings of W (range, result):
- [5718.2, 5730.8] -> 1.94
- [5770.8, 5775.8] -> 1.86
